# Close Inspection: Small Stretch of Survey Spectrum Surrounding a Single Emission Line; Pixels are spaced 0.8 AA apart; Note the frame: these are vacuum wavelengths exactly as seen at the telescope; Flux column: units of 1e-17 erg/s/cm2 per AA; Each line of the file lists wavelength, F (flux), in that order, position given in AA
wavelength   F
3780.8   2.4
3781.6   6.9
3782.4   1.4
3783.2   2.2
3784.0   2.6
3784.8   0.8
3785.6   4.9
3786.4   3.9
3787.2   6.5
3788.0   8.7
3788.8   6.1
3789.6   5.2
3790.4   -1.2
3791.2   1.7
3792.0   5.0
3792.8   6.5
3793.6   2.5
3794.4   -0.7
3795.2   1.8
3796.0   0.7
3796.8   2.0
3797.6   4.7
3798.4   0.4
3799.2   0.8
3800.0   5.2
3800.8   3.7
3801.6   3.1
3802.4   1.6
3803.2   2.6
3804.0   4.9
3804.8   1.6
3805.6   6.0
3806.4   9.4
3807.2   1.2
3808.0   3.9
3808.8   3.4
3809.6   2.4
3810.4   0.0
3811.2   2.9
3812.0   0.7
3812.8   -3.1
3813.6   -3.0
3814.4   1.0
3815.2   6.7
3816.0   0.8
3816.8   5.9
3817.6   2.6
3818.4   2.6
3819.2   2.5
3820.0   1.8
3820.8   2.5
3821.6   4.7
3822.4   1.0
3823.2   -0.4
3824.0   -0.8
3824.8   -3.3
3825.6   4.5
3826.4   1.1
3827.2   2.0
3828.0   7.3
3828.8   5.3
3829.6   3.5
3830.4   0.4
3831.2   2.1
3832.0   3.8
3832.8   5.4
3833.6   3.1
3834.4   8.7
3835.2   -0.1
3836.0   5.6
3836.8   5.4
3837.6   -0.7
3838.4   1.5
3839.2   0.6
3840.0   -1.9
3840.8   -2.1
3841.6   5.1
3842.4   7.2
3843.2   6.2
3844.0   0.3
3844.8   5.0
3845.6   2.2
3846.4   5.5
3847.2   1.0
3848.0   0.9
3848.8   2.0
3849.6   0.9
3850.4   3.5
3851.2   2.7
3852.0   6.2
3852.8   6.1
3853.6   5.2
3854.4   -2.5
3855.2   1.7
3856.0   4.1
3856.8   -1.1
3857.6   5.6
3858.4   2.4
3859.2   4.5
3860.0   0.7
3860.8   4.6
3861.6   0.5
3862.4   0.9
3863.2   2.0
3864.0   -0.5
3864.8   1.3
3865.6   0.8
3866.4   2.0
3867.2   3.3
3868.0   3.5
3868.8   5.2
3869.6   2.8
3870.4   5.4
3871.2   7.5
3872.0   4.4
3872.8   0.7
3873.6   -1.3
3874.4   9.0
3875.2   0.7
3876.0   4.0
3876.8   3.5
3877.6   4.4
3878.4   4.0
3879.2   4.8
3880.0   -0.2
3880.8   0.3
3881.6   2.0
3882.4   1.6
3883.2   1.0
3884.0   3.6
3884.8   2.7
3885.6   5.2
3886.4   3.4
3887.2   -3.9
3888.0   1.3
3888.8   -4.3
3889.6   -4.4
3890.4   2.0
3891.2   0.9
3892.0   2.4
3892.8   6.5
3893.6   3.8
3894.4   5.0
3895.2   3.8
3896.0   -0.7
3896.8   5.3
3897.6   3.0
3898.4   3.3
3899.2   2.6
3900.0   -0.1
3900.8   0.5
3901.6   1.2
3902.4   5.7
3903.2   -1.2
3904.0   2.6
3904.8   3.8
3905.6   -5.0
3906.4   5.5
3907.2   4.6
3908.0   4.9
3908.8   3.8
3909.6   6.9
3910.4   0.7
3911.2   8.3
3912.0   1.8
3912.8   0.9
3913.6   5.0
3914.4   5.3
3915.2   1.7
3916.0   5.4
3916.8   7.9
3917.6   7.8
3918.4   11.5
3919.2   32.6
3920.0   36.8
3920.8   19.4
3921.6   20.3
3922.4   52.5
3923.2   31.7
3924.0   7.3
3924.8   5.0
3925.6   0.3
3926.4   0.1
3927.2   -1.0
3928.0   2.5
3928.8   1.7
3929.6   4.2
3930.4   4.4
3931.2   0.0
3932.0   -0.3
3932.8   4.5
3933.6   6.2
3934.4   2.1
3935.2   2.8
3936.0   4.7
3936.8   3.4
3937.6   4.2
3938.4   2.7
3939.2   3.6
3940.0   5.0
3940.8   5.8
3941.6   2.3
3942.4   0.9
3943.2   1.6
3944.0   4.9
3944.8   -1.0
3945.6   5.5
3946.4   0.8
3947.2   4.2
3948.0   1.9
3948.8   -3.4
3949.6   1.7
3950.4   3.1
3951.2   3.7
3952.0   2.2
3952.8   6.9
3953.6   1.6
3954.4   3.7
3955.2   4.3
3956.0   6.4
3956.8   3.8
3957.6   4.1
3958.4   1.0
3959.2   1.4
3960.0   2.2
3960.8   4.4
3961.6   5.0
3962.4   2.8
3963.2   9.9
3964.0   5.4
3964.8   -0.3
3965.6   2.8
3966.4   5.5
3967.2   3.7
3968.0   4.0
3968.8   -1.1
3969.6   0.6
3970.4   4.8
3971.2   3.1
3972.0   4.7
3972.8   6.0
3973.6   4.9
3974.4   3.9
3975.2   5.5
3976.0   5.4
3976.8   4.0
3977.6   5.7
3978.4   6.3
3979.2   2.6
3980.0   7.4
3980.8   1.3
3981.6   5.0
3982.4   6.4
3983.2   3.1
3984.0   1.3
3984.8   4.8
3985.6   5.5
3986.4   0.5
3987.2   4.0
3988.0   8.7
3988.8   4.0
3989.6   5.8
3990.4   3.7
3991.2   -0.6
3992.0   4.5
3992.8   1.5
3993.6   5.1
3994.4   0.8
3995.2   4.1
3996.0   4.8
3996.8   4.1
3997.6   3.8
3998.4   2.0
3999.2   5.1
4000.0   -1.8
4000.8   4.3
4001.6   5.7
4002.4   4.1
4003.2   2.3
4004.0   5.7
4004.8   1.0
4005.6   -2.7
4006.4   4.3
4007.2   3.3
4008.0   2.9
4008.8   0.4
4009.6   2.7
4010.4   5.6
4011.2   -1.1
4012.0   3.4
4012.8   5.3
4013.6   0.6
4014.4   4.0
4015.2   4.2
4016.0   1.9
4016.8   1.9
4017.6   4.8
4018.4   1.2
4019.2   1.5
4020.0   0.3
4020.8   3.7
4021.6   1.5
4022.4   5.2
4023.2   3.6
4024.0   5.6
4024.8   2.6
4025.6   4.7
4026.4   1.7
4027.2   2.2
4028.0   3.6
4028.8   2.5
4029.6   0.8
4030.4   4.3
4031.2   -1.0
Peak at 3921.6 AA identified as [O II]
